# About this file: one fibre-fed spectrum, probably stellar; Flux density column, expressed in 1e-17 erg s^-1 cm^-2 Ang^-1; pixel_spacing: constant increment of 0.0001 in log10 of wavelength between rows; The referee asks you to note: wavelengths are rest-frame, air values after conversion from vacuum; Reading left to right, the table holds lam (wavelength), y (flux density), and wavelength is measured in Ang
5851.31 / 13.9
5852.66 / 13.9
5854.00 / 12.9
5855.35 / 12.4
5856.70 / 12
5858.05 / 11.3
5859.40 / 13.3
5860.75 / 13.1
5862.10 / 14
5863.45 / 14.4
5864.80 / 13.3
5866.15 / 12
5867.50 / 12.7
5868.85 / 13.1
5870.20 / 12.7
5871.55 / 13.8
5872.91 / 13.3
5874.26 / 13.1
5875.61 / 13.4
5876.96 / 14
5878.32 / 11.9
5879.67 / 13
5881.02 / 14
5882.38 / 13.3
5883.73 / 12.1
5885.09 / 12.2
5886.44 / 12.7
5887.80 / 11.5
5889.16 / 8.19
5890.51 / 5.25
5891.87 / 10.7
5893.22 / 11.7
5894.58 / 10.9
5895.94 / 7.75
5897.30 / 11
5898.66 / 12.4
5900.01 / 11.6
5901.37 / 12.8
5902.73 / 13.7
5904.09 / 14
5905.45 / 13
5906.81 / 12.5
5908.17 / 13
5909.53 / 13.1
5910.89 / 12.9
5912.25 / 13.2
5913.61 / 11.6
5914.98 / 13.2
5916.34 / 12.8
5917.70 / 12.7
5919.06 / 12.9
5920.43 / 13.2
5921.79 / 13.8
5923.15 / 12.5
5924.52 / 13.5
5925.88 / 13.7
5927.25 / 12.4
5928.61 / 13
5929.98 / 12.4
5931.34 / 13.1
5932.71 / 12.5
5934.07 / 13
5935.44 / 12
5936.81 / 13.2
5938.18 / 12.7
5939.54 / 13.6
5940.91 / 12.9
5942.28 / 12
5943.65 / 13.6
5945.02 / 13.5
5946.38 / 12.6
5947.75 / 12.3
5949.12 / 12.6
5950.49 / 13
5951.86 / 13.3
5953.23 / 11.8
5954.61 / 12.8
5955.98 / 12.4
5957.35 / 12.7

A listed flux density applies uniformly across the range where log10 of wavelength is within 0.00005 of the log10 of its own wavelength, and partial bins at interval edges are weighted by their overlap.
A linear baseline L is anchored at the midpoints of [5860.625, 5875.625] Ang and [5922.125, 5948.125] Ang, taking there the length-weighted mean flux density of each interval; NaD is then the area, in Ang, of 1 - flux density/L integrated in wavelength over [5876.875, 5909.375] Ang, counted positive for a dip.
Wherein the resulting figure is 3.3 Ang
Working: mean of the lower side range 13.2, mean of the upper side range 12.9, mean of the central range 11.8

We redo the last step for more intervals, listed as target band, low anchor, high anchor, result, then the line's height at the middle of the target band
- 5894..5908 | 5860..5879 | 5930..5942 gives 1.1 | 13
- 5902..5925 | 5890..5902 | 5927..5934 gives -2.8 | 11.6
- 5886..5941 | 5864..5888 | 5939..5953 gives 2.8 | 12.9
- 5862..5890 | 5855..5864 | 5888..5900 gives -3.0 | 11.5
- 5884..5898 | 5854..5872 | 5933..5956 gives 2.9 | 12.9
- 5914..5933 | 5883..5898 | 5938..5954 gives -1.8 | 11.8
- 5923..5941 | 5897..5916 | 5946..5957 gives -0.3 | 12.7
